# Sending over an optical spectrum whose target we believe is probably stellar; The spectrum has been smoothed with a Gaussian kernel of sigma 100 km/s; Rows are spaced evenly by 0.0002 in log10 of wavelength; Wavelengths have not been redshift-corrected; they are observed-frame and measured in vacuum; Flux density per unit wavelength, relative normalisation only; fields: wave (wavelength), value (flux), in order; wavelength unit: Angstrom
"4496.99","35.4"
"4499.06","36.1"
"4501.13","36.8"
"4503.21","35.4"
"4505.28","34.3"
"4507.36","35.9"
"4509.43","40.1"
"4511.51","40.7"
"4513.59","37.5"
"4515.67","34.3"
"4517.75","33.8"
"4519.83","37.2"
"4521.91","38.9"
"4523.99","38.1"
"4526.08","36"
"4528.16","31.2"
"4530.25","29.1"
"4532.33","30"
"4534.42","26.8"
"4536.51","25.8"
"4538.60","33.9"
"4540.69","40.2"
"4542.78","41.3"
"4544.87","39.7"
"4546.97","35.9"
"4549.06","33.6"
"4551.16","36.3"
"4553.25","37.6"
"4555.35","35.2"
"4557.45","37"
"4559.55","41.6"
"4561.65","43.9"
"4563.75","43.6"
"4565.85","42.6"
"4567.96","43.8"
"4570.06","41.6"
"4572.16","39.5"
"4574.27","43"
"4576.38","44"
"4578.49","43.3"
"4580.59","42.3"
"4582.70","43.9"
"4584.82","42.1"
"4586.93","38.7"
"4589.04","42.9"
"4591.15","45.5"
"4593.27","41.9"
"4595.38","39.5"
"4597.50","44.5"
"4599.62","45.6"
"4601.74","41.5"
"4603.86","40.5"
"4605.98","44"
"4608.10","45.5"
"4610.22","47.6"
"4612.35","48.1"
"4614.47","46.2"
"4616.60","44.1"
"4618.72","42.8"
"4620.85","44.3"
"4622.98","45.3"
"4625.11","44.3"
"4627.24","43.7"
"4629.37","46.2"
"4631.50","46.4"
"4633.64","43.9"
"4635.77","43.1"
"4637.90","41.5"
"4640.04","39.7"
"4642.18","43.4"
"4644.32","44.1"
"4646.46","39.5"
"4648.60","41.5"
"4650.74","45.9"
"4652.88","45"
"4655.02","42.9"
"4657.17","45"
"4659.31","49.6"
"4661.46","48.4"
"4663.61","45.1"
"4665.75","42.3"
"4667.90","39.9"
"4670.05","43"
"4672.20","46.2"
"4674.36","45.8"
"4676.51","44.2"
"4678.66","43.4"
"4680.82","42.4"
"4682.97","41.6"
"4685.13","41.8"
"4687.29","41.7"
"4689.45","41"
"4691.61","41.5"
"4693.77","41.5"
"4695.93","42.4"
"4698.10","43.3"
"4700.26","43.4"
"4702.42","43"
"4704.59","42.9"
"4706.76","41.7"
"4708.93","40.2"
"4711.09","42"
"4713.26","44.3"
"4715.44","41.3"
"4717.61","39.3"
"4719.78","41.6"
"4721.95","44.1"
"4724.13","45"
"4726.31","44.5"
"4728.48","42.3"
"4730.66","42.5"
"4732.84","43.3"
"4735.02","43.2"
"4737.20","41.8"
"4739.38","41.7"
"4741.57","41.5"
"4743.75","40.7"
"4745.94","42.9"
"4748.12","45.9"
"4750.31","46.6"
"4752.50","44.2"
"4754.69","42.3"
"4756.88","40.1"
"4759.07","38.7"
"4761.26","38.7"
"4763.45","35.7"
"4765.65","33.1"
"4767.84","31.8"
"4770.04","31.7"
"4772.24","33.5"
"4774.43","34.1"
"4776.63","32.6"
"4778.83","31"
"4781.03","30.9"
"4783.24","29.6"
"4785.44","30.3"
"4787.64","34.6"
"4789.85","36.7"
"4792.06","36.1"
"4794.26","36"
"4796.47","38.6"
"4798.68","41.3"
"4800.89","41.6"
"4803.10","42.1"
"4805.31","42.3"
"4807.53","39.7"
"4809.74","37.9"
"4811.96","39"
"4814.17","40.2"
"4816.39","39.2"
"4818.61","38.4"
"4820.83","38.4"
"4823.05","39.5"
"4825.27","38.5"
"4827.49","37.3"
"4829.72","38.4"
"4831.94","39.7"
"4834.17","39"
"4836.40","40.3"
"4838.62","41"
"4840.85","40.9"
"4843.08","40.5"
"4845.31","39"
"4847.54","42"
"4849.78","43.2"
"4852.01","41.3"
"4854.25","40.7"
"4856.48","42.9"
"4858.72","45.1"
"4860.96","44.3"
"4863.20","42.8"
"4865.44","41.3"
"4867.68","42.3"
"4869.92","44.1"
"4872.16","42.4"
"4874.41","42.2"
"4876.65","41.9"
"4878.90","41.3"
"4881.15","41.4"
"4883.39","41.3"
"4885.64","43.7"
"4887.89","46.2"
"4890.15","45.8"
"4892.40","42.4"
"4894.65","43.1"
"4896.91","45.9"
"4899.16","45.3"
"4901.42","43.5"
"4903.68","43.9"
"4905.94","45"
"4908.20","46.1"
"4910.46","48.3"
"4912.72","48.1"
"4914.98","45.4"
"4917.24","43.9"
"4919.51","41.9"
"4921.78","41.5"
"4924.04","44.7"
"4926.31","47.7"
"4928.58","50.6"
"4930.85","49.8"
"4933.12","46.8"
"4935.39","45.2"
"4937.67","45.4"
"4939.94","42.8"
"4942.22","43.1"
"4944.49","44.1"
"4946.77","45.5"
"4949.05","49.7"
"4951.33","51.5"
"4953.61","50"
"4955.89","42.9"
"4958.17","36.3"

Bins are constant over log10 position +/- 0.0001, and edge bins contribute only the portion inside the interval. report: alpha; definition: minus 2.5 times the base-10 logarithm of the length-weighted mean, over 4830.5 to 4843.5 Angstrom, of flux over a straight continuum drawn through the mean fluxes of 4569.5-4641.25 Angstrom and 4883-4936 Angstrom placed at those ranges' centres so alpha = 0.12 mag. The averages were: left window 43.5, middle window 40.2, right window 45.3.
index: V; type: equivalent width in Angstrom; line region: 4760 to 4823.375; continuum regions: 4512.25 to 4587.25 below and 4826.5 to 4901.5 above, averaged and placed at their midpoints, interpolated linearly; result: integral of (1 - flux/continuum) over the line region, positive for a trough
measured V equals 7.4 Angstrom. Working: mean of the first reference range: 37.9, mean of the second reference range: 42.1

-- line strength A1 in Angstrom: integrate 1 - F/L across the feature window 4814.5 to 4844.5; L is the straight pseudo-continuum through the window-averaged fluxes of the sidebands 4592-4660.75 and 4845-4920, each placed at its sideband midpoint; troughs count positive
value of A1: 2.95 Angstrom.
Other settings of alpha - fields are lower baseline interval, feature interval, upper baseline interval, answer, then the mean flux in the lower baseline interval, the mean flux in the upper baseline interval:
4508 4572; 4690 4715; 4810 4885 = -0.09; 37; 40.9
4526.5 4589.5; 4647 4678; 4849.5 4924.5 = -0.12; 38.3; 43.6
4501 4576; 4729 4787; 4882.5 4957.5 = 0.10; 37.1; 45.4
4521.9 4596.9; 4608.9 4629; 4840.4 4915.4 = -0.15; 38.7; 43.3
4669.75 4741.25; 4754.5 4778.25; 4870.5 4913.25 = 0.22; 42.6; 44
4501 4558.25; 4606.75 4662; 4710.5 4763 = -0.15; 35.4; 42.4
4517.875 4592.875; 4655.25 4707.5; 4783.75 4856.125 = -0.12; 38.5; 39.1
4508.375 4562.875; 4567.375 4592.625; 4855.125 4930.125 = -0.15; 36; 44.2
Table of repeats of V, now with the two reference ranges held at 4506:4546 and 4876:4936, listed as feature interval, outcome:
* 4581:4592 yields -1.7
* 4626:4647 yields -2.9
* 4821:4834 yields 1.3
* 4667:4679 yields -1.5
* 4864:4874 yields 0.3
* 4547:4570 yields -2.1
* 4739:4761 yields -0.8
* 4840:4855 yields 0.8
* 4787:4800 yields 1.4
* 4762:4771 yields 1.7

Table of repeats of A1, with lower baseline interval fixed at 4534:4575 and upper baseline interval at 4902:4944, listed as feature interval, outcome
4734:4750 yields -0.3 Angstrom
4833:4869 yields 2.0 Angstrom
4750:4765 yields 0.7 Angstrom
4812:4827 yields 1.6 Angstrom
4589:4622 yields -4.0 Angstrom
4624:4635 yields -1.4 Angstrom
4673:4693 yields -0.9 Angstrom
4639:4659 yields -1.5 Angstrom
